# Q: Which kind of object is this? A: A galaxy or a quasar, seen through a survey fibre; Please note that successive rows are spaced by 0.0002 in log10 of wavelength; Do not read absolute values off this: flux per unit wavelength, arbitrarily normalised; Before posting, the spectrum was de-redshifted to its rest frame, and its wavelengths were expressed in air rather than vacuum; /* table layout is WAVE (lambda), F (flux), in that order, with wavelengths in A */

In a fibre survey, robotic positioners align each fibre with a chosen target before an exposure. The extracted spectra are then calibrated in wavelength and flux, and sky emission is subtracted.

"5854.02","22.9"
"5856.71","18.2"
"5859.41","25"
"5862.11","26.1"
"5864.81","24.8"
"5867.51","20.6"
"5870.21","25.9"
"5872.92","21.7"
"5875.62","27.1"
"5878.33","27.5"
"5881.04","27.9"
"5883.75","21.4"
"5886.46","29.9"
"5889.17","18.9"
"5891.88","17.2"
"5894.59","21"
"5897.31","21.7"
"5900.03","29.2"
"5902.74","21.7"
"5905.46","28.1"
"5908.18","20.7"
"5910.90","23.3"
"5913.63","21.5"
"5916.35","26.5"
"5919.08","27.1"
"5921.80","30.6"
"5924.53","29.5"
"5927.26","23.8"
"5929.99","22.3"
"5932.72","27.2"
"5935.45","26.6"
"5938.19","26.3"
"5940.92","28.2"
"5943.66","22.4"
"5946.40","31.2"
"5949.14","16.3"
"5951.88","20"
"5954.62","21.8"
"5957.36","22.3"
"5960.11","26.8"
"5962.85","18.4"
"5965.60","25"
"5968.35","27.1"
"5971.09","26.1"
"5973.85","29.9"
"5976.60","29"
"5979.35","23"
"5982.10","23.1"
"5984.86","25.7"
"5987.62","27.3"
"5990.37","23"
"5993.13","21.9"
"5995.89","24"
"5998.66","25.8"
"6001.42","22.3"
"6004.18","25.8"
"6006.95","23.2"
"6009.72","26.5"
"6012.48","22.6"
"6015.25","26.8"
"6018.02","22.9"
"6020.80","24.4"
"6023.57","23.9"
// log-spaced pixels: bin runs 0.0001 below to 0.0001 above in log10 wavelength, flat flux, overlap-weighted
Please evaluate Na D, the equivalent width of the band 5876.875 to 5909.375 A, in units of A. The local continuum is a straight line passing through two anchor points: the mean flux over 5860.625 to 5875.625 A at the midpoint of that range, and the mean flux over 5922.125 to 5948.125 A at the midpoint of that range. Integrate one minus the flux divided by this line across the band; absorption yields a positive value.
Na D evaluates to 1.5 A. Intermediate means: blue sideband 24.1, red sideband 26.4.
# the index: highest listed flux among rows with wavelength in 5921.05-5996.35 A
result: 31.2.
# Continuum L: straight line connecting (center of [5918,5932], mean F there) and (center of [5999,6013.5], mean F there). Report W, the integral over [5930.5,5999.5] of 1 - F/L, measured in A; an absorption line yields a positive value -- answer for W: 2.1 A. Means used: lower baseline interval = 26.7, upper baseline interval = 24.3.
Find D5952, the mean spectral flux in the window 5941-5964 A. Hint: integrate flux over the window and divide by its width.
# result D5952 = 22.8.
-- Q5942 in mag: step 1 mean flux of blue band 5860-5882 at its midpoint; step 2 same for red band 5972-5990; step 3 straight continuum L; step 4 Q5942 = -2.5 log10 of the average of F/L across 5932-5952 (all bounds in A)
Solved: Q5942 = 0.03 mag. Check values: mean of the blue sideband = 25.1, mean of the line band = 25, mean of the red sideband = 26.1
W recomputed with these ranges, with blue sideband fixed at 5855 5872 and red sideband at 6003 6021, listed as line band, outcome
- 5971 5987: -1.2 A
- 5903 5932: -1.7 A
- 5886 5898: 1.3 A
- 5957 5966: 0.4 A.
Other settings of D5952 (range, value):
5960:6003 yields 24.9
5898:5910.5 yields 24.6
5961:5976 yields 25.5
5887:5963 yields 24.1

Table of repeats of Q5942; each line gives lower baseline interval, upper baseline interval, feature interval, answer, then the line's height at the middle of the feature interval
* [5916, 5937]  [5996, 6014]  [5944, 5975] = 0.07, 25.7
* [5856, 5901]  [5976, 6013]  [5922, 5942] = -0.10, 24.1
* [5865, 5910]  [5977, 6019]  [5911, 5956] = -0.04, 24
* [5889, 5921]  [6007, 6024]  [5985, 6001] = -0.01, 24.2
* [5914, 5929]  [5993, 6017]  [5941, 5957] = 0.15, 26.1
